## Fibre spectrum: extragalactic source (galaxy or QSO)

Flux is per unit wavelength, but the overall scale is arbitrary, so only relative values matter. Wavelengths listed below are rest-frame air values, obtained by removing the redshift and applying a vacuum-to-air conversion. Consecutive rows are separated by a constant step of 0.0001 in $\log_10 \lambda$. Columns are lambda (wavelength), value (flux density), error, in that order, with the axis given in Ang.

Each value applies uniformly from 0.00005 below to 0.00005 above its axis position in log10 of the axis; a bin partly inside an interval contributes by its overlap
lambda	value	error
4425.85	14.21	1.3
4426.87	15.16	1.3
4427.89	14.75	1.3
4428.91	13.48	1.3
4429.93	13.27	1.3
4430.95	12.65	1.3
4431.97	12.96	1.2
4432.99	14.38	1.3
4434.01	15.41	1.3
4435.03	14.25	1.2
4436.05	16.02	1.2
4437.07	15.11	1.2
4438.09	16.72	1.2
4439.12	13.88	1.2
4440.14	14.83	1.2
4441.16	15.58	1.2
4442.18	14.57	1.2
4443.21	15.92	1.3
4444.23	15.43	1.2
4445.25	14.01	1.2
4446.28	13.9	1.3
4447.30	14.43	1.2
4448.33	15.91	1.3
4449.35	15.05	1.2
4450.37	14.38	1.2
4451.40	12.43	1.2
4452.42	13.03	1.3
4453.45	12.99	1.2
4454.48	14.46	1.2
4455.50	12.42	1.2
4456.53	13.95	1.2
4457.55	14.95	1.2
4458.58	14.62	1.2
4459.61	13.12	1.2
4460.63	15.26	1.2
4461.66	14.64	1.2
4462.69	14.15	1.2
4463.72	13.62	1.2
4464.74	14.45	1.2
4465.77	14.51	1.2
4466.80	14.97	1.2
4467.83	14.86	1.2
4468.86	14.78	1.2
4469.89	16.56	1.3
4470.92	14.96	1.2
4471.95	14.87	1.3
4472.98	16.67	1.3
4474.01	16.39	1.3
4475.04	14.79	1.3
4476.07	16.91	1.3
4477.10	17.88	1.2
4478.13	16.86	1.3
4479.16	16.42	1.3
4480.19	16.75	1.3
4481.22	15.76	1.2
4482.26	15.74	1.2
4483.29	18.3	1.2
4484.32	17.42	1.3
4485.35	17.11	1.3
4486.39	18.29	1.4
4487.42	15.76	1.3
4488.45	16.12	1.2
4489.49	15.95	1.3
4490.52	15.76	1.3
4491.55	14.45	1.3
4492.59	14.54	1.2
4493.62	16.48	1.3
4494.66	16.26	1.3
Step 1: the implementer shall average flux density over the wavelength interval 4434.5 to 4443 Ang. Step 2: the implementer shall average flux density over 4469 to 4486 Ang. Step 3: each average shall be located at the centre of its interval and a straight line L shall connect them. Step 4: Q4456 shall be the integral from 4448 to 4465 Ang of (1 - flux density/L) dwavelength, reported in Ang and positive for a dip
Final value 1.8 Ang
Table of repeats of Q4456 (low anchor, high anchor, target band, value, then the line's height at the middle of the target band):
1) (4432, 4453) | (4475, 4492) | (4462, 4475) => 0.7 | 15.9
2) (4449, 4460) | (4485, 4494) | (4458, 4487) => -1.6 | 14.9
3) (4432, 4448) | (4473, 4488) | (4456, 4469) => 1.2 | 15.9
